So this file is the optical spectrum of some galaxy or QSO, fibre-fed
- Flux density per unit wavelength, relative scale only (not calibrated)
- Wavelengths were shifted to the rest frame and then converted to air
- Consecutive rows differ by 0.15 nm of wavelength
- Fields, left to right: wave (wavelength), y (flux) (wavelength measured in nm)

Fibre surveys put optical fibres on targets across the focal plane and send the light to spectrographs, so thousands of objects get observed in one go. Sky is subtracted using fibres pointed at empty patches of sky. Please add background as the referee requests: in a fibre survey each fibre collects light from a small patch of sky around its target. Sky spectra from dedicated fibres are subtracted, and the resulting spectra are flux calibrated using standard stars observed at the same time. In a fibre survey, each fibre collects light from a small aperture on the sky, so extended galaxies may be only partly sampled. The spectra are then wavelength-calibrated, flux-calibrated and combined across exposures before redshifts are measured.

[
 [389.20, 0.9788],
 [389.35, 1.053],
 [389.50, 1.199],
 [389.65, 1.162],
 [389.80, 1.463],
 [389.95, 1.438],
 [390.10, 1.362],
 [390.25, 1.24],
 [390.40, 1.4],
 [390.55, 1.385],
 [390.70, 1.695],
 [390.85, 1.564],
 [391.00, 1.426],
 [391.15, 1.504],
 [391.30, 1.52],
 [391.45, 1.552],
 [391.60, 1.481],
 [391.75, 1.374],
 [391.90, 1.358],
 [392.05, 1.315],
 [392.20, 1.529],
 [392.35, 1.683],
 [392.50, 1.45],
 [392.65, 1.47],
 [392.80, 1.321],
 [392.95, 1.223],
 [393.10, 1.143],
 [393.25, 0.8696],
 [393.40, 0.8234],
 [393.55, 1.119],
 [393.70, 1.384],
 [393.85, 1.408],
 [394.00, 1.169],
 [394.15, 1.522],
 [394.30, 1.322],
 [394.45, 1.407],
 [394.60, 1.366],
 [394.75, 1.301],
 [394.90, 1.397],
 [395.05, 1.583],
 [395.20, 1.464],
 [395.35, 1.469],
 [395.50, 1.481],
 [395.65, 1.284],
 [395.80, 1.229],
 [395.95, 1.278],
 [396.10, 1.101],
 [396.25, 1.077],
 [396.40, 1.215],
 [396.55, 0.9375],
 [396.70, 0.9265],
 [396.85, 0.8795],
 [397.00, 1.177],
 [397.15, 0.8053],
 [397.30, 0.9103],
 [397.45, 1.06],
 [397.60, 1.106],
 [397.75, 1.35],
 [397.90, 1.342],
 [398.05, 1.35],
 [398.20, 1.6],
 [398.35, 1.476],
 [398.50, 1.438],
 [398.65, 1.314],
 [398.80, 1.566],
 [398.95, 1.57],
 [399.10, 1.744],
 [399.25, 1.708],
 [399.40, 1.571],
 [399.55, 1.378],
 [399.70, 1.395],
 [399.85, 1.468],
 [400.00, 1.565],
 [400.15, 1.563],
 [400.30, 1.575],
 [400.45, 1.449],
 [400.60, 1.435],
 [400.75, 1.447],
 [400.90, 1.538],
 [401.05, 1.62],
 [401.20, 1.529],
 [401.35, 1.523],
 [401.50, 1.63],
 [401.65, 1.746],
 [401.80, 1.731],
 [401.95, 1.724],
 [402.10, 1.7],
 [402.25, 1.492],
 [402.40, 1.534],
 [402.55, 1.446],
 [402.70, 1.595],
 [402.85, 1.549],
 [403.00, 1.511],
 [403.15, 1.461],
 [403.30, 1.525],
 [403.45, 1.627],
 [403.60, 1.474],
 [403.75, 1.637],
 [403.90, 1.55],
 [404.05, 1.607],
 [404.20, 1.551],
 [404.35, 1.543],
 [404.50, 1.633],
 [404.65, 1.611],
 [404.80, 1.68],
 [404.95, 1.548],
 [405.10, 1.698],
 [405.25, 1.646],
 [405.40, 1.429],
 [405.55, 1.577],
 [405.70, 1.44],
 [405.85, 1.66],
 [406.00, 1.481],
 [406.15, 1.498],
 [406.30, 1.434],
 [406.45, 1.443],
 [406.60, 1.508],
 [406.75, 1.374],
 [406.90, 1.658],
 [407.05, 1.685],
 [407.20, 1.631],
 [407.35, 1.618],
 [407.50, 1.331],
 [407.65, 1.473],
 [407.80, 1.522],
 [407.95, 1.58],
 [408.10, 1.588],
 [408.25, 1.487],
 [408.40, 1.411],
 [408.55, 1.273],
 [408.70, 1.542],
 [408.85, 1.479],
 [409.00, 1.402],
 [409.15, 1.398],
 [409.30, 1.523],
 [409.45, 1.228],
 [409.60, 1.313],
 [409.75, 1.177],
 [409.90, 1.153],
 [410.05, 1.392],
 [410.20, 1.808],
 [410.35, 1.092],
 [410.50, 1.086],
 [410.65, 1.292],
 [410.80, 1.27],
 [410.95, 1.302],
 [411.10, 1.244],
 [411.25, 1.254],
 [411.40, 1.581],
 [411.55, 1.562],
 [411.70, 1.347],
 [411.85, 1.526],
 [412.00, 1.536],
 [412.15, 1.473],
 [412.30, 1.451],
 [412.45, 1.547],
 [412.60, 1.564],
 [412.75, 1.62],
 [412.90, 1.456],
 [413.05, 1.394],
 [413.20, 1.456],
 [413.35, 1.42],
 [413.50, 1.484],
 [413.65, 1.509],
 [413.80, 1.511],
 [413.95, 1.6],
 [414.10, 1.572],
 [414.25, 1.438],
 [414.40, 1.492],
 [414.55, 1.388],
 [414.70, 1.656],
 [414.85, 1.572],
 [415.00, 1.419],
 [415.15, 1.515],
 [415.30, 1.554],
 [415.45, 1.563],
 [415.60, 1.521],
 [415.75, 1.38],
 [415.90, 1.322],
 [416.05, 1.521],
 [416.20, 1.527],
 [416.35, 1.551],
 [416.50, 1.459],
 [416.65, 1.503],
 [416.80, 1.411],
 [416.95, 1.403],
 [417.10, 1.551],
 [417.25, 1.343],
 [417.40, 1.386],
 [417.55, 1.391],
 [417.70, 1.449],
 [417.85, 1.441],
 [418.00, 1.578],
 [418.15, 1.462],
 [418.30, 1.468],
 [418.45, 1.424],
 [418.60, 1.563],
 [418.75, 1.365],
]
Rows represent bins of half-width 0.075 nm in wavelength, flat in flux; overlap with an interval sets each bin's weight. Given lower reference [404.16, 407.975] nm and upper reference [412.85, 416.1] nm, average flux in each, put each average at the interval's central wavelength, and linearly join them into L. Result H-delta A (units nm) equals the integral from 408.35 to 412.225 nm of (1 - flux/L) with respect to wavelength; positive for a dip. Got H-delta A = 0.374 nm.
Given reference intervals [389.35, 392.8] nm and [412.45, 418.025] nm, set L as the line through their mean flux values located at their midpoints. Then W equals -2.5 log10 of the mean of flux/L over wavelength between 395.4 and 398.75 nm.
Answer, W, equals 0.20 mag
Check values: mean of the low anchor 1.42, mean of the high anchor 1.48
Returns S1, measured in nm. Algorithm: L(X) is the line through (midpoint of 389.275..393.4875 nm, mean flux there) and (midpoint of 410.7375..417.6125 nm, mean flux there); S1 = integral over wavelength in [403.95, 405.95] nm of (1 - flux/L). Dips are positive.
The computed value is -0.23 nm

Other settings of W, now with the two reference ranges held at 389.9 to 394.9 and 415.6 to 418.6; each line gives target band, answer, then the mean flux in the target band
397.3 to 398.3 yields 0.09 mag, 1.28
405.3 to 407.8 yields -0.07 mag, 1.52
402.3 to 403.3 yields -0.08 mag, 1.52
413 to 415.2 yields -0.04 mag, 1.5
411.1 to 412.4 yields -0.01 mag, 1.45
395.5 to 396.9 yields 0.22 mag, 1.13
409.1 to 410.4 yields 0.06 mag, 1.35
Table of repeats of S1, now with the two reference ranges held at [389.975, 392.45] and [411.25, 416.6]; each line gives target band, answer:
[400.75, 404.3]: -0.232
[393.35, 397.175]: 0.582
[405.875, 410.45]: 0.113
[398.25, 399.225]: -0.038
